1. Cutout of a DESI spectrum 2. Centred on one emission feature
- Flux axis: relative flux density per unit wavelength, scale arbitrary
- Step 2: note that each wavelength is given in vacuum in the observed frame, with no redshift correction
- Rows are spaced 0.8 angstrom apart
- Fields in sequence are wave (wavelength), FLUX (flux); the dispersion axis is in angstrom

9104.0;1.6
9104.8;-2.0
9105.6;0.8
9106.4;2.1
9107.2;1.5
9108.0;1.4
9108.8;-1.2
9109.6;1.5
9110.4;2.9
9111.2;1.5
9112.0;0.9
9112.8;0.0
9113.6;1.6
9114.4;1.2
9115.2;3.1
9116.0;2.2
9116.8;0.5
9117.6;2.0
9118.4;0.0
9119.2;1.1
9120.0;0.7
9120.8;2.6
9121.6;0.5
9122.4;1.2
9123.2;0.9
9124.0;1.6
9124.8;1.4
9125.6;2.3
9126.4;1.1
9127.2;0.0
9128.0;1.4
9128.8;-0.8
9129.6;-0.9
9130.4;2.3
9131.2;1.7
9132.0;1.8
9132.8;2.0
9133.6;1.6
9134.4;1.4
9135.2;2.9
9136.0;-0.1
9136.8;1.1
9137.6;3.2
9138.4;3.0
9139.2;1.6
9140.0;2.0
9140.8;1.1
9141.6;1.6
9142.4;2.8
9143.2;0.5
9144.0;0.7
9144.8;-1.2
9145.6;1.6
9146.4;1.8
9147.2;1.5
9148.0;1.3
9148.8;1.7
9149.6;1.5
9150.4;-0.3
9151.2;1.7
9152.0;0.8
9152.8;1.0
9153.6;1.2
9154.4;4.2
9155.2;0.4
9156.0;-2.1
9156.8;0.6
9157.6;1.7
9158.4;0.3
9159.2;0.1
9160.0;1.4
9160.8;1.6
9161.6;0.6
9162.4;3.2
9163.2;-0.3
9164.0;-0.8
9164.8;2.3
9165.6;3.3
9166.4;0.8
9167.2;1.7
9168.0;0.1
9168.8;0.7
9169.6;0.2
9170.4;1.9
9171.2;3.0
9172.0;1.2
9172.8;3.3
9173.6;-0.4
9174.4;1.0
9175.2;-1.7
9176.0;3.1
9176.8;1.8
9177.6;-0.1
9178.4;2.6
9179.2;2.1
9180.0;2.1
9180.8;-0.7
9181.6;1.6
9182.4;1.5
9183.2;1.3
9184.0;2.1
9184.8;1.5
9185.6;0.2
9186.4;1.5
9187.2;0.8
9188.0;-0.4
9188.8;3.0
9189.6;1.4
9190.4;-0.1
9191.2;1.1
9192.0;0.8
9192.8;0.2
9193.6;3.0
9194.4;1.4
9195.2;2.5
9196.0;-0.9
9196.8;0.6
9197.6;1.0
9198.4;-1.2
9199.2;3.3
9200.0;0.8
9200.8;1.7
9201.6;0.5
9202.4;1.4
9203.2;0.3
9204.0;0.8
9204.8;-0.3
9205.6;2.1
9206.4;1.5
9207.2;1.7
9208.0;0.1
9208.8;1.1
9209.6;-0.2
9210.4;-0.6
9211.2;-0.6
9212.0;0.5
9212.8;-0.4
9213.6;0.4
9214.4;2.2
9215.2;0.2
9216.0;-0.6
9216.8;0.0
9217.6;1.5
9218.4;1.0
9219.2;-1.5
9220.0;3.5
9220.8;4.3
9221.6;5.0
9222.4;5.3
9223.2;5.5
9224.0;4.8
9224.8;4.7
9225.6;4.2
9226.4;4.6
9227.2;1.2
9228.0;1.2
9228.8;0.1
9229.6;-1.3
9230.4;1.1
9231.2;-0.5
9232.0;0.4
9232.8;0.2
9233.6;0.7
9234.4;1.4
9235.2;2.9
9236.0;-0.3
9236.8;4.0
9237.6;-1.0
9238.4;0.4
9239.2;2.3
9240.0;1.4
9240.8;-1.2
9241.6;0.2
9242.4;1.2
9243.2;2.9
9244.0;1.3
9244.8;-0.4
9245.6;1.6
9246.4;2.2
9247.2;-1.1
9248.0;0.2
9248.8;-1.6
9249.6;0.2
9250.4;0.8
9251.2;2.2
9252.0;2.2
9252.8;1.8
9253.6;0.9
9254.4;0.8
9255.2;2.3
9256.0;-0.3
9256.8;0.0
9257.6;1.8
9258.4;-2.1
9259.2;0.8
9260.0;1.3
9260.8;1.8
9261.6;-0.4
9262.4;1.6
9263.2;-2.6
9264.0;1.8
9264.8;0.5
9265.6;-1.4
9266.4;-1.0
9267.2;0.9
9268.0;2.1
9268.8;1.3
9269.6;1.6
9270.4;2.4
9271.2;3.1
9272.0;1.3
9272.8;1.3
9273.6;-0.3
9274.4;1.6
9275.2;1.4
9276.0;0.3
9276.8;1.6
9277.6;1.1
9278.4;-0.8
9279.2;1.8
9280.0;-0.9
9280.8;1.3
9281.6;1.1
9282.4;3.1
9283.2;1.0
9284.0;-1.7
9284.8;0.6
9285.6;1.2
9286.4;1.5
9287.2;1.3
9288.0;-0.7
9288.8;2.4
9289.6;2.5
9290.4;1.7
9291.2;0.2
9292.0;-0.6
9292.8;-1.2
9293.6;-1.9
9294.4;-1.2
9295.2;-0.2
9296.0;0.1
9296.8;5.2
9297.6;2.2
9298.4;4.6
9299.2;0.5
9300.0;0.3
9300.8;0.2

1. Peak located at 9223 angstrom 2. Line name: H-beta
